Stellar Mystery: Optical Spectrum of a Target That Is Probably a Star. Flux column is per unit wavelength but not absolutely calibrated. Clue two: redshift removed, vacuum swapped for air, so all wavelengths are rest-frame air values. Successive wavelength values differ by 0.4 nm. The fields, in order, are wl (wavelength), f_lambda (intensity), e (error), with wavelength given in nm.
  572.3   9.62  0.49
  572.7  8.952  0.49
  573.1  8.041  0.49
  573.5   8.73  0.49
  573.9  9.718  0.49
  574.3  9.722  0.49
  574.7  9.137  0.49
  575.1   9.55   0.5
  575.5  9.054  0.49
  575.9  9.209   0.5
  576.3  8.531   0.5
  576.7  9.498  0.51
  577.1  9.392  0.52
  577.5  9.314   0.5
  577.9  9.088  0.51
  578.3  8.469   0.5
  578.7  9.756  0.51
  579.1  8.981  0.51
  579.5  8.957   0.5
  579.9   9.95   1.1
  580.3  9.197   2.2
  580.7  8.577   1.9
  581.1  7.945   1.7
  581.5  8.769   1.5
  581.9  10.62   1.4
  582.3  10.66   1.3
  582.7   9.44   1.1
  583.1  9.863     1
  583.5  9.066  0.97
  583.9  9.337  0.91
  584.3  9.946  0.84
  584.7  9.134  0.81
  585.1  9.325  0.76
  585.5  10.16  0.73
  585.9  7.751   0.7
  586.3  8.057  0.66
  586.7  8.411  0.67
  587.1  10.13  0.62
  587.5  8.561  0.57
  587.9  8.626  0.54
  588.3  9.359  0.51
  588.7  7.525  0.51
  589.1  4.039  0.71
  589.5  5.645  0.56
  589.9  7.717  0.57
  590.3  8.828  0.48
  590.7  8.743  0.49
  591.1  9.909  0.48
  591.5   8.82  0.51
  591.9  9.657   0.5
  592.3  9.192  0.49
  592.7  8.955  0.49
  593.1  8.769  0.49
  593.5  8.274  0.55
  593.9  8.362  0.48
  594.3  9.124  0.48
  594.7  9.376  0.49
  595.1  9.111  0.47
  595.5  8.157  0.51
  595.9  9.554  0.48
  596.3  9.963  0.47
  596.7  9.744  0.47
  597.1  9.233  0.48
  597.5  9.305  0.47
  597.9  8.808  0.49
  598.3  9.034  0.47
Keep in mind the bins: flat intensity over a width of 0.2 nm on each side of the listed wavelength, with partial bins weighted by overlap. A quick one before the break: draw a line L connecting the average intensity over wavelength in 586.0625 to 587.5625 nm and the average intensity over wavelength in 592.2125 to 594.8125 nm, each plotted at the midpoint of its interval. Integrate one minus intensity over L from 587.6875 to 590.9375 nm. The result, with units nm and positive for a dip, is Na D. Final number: 0.447 nm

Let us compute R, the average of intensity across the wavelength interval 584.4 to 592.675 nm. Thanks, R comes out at 8.51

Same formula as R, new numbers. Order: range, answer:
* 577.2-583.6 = 9.3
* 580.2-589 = 9.05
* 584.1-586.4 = 9.11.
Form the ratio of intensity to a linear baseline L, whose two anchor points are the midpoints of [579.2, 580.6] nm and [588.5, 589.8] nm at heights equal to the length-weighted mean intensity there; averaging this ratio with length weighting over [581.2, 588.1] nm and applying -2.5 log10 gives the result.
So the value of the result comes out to -0.23 mag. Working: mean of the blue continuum 9.28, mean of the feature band 9.27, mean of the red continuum 5.89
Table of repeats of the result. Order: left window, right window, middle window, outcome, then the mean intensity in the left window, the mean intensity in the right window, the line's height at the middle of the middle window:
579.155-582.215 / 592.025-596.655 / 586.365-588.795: 0.039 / 9.19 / 9.02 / 9.11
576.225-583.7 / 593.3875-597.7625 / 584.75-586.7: 0.050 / 9.28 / 9.12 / 9.22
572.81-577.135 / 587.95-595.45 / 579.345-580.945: -0.028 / 9.13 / 8.41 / 8.91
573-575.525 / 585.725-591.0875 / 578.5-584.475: -0.099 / 9.19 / 8.02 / 8.59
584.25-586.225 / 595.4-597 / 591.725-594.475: 0.053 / 9.13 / 9.42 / 9.34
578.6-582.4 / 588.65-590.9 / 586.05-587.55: -0.133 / 9.3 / 7.05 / 7.77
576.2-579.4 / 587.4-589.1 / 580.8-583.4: -0.100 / 9.14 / 7.99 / 8.67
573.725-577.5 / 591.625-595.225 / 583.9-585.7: -0.055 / 9.31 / 8.97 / 9.14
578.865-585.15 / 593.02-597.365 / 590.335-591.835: 0.000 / 9.36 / 9.07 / 9.16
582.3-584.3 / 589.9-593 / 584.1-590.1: 0.131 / 9.6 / 9.05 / 9.35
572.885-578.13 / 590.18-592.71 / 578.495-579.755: -0.012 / 9.15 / 9.18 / 9.16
